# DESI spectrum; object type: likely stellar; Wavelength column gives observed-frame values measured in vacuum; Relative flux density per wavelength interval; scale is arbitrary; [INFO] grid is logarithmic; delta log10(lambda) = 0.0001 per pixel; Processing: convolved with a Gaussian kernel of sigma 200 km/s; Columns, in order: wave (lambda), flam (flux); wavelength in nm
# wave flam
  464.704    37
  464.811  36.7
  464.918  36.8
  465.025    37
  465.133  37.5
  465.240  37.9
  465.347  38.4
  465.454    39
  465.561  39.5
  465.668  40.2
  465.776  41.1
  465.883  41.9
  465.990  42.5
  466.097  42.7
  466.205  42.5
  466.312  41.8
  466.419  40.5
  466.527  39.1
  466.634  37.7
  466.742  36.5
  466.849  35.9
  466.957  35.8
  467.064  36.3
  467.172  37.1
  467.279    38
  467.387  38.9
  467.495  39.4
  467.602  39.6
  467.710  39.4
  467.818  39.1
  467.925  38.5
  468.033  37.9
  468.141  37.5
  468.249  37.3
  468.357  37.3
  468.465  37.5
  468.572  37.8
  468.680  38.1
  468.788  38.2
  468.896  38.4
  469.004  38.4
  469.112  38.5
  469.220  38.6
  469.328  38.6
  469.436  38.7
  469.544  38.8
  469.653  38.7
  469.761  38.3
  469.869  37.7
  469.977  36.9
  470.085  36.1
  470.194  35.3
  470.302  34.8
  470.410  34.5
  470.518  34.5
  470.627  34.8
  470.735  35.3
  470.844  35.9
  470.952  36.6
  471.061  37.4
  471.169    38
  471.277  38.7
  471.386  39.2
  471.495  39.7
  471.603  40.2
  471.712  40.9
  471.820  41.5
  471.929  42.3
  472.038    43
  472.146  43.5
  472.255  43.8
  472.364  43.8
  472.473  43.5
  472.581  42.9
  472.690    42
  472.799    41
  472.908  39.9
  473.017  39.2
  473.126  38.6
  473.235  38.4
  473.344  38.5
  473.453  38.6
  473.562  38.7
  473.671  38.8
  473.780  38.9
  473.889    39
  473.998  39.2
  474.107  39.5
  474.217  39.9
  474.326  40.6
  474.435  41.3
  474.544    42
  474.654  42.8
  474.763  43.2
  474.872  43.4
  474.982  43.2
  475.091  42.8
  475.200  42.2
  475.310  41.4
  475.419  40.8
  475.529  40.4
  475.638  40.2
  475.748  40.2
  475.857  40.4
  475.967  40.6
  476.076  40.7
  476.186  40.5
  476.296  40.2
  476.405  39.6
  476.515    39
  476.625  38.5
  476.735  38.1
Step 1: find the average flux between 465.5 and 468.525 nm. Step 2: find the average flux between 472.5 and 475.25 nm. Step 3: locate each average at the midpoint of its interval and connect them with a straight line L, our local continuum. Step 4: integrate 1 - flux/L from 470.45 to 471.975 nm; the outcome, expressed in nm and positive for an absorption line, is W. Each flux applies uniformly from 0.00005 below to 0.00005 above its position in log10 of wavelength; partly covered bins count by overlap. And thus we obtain 0.07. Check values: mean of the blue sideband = 39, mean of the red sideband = 40.6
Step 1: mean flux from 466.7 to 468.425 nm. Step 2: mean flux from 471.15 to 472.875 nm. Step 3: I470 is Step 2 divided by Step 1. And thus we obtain 1.10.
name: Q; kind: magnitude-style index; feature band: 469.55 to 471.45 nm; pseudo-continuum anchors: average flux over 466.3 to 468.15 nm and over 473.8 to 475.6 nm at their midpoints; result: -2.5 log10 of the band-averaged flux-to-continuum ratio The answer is 0.08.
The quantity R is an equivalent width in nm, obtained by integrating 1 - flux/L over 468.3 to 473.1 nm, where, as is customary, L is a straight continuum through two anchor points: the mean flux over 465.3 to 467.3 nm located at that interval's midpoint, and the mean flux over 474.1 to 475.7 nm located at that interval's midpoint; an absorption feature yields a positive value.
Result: 0.20 nm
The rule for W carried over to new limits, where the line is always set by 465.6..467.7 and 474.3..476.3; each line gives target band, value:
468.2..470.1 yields 0.09 nm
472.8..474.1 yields 0.06 nm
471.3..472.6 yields -0.04 nm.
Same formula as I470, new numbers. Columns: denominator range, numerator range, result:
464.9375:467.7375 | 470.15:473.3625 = 1.01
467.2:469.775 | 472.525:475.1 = 1.05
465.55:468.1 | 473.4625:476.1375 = 1.04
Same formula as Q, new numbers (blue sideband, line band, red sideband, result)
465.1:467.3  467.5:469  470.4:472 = 0.01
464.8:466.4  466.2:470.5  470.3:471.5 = 0.01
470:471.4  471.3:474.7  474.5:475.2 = -0.02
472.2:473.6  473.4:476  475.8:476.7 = -0.01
